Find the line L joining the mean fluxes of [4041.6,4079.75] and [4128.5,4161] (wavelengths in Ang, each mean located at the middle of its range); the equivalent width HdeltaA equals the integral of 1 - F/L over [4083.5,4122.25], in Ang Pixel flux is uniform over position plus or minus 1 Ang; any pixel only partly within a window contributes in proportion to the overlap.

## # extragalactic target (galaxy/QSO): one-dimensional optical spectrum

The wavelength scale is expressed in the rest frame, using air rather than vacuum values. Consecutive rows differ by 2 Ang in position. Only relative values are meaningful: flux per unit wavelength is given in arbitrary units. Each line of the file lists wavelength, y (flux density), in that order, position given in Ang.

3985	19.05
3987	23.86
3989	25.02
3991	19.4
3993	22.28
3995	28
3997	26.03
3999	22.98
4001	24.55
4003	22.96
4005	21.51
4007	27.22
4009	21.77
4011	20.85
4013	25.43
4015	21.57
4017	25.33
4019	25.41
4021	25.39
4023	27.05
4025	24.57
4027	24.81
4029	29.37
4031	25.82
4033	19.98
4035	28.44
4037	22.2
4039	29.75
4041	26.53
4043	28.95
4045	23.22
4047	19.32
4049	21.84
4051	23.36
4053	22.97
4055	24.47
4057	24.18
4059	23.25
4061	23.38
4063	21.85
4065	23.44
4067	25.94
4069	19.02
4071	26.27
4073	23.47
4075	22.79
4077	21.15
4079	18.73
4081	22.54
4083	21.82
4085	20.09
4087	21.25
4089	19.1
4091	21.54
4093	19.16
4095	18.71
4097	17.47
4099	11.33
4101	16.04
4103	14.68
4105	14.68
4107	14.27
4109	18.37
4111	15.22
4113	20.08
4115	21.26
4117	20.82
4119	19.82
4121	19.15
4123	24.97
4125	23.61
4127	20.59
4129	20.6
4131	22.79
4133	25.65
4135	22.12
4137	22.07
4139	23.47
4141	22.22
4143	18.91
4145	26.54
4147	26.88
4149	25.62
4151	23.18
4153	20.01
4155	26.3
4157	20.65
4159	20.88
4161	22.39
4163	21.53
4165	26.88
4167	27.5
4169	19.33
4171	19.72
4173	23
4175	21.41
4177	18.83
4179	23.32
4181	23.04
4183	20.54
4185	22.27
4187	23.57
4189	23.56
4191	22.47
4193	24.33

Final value 8.2 Ang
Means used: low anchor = 23.1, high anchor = 23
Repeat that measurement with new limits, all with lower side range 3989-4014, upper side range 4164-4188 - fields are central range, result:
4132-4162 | -0.6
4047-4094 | 2.0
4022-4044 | -2.5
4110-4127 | 1.7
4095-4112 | 5.5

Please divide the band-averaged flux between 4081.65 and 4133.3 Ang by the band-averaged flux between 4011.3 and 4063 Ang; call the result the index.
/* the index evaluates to 0.79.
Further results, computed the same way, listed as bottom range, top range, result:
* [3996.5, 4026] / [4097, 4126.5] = 0.75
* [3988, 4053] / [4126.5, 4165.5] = 0.94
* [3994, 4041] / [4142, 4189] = 0.91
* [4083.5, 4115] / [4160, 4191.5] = 1.27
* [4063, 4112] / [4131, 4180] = 1.17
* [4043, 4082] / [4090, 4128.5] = 0.81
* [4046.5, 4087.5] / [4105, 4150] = 0.95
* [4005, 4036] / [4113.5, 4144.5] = 0.89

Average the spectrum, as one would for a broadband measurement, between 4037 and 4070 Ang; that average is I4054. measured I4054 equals 23.8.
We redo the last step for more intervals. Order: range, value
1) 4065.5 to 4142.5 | 20.3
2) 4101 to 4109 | 15.2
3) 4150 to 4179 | 22.3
